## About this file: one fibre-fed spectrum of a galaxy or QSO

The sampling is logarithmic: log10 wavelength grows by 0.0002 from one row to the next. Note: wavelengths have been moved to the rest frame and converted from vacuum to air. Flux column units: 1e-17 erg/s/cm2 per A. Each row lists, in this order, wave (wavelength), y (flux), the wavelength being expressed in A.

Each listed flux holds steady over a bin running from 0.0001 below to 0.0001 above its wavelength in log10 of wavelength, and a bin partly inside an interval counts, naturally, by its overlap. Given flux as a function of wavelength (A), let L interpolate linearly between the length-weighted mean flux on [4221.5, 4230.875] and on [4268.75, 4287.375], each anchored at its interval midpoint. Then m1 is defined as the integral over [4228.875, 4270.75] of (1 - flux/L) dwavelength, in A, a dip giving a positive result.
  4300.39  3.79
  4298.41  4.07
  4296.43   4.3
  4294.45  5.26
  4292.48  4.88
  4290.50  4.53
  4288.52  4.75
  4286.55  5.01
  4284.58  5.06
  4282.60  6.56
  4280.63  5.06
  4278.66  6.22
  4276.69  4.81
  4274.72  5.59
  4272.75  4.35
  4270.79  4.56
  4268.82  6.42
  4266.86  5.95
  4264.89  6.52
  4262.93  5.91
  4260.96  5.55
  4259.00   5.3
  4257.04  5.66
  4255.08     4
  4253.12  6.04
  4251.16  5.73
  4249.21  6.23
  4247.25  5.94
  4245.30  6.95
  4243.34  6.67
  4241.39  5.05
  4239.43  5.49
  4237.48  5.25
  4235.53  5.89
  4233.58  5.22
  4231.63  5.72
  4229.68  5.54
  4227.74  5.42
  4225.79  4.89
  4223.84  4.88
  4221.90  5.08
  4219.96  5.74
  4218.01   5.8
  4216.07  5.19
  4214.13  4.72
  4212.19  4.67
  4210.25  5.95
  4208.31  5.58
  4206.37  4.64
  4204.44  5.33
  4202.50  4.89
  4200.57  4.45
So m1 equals -4.0 A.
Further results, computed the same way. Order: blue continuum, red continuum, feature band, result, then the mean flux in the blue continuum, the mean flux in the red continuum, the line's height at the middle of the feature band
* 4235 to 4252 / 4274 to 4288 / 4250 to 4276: 0.8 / 5.91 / 5.45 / 5.67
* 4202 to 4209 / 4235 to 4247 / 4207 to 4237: 0.7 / 5.11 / 5.89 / 5.47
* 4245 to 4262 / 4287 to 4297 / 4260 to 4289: -1.8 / 5.66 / 4.78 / 5.18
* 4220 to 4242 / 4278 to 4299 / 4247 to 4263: -1.0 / 5.33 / 5.06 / 5.22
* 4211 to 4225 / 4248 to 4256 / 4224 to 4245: -0.8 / 5.16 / 5.52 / 5.34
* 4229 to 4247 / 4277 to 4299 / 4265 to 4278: -0.2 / 5.76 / 5.07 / 5.3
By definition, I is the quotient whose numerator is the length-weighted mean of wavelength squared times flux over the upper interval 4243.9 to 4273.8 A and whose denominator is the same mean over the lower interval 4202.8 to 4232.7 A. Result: 1.1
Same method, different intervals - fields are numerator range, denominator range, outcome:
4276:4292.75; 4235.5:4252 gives 0.90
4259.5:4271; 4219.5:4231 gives 1.14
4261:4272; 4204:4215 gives 1.16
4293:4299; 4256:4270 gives 0.80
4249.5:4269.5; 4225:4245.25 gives 1.04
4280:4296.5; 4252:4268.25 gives 0.91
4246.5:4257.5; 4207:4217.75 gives 1.09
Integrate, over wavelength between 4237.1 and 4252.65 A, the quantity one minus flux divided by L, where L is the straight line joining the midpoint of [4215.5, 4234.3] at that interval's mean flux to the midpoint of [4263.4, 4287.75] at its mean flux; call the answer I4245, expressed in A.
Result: -1.5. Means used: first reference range 5.35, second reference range 5.51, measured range 5.94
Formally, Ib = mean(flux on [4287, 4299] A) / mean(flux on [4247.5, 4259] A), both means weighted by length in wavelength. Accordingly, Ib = 0.8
